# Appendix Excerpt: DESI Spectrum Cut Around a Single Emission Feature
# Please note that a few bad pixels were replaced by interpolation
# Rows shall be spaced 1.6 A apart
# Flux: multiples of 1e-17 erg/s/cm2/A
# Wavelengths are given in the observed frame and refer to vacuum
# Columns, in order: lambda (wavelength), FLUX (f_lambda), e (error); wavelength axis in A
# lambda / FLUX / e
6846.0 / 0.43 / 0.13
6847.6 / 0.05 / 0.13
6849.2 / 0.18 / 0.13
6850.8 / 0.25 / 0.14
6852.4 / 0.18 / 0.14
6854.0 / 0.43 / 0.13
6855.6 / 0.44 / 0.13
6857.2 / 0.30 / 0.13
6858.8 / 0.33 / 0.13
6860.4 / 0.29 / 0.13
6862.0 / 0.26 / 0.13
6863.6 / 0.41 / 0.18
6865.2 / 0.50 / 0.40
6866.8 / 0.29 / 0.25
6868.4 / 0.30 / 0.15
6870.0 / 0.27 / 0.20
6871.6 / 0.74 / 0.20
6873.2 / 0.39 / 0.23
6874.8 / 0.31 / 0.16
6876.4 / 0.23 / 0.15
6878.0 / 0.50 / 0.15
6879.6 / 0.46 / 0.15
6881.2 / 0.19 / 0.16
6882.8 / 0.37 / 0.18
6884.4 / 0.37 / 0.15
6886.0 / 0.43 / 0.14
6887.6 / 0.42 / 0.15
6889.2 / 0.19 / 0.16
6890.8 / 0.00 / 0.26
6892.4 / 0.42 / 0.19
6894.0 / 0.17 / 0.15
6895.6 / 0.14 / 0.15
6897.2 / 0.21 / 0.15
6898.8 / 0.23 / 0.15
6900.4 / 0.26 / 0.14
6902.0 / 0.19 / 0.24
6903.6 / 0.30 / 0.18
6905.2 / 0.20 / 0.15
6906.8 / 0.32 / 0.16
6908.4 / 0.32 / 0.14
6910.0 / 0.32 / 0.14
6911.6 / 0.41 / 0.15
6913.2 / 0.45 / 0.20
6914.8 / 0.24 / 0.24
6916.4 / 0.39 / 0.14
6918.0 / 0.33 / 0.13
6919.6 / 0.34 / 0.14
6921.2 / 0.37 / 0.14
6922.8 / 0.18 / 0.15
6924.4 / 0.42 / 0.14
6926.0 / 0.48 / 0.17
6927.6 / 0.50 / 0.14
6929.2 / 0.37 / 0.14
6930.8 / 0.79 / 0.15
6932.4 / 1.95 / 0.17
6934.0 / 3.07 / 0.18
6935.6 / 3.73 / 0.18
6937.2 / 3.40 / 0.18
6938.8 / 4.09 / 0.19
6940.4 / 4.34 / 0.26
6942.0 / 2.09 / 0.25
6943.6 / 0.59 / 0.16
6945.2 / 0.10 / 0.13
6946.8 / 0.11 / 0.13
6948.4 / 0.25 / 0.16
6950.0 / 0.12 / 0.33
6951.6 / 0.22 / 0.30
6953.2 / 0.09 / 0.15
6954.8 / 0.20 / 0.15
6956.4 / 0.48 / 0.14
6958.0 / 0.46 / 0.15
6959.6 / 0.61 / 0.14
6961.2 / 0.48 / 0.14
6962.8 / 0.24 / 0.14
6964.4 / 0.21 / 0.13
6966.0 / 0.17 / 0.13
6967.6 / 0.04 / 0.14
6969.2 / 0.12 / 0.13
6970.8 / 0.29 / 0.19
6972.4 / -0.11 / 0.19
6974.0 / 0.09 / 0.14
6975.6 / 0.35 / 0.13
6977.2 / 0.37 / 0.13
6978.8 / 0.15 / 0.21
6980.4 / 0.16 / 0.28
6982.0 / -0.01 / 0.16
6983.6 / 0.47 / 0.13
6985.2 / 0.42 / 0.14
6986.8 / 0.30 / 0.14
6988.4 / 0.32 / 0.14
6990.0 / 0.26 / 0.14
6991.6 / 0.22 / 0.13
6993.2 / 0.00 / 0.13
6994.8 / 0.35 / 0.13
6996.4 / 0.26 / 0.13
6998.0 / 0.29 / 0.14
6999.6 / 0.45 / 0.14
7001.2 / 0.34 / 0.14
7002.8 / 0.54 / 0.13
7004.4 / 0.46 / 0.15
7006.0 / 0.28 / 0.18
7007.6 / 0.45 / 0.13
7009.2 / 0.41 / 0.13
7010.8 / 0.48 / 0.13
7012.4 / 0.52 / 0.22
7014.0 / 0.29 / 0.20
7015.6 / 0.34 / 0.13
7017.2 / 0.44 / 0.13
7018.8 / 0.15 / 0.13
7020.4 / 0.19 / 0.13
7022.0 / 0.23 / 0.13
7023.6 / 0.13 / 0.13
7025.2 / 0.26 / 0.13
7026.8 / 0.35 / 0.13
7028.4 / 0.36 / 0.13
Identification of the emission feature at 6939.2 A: [O II] 3727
